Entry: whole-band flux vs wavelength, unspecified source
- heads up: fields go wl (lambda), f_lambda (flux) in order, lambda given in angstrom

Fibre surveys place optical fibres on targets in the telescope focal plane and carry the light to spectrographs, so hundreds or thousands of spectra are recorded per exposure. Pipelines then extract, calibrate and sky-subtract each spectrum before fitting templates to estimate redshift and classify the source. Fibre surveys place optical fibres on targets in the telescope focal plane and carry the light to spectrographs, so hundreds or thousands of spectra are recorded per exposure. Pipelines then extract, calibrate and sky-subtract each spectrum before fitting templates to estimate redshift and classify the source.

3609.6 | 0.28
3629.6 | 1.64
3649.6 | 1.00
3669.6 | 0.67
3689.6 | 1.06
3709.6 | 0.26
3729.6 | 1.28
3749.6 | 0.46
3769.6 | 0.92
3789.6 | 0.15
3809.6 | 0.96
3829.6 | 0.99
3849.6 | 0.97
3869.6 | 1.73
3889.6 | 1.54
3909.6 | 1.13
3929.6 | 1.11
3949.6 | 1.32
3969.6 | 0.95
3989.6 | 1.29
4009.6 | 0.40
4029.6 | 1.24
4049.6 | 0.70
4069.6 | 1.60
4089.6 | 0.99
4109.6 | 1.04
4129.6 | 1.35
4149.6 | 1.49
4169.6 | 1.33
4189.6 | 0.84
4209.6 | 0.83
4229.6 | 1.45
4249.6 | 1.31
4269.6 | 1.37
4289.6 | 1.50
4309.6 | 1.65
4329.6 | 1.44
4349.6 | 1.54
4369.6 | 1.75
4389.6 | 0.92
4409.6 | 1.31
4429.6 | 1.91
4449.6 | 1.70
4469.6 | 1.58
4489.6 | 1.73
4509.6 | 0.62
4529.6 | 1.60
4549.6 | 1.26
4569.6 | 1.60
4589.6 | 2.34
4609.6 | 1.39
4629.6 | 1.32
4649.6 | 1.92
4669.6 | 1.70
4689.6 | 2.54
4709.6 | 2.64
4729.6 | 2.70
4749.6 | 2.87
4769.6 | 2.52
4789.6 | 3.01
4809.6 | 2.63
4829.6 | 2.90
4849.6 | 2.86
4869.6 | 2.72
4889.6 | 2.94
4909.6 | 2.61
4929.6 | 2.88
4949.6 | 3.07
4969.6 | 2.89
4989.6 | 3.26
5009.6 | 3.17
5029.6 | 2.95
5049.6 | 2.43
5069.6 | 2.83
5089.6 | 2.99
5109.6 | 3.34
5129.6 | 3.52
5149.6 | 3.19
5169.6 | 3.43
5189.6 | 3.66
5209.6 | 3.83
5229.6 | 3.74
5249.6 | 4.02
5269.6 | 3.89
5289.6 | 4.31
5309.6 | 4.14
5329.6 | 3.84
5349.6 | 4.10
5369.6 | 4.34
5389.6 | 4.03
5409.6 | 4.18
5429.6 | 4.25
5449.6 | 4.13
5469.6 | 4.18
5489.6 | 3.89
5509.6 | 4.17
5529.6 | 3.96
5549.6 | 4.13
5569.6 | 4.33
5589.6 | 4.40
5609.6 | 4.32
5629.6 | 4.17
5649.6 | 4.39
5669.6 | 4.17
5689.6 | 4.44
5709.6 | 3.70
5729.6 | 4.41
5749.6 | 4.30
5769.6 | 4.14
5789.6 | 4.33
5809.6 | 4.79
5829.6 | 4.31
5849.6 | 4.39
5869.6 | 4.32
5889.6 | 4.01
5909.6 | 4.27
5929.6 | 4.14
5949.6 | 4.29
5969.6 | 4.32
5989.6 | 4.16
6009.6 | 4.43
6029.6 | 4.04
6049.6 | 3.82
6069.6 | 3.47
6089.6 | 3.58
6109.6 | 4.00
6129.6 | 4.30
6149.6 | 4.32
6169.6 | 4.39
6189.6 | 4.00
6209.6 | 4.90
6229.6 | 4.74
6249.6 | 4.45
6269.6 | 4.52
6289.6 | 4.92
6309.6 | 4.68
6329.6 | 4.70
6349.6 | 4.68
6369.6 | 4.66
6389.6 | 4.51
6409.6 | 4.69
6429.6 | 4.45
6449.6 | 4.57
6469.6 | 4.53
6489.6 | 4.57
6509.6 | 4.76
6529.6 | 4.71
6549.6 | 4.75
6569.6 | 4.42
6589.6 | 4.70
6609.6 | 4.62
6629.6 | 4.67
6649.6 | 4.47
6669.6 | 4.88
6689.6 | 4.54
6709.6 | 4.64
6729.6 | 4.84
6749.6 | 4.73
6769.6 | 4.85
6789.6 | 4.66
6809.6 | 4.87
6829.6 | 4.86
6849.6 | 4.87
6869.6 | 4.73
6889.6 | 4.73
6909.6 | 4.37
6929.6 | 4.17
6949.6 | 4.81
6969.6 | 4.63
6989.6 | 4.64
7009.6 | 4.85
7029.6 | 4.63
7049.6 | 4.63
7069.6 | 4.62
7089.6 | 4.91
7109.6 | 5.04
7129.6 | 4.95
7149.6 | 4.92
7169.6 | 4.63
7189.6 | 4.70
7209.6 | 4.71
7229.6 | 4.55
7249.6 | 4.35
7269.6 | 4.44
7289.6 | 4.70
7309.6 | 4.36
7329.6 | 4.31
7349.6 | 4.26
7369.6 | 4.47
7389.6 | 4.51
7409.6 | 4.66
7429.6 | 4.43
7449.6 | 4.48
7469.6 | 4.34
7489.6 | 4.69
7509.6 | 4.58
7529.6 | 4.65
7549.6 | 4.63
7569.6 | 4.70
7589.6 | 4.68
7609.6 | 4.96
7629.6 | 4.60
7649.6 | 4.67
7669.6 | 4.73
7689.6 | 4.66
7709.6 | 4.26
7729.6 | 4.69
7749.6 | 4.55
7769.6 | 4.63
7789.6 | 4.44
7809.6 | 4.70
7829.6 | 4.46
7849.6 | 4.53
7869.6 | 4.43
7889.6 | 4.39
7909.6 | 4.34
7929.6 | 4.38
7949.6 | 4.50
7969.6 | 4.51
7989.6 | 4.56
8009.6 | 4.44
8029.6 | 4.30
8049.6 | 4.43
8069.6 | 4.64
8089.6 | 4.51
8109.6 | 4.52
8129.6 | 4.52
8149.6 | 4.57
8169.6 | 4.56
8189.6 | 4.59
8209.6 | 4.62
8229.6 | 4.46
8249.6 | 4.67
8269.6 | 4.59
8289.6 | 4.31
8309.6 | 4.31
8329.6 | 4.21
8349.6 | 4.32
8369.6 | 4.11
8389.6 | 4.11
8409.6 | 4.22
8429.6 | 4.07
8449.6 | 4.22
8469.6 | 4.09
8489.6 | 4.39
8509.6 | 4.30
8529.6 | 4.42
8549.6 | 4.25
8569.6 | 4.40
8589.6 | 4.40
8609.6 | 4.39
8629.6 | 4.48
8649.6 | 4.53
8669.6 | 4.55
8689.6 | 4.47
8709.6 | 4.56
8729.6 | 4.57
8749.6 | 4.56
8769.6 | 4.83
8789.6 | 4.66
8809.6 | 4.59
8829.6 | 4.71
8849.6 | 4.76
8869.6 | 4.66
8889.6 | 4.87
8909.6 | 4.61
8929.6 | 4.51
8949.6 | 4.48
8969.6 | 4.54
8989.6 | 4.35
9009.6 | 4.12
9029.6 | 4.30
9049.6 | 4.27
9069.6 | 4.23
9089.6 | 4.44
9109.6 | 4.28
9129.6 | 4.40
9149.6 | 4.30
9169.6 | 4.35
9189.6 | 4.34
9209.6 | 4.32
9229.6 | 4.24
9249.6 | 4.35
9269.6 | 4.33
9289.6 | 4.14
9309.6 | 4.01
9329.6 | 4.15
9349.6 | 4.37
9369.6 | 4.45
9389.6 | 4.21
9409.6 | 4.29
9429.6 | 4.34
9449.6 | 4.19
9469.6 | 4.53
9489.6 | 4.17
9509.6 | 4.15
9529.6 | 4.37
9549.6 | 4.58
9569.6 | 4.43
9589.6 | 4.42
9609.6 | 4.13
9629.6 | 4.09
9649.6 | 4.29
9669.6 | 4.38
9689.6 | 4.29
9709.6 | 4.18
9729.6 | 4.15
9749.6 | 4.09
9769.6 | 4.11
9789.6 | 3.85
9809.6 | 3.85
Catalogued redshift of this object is 0.17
